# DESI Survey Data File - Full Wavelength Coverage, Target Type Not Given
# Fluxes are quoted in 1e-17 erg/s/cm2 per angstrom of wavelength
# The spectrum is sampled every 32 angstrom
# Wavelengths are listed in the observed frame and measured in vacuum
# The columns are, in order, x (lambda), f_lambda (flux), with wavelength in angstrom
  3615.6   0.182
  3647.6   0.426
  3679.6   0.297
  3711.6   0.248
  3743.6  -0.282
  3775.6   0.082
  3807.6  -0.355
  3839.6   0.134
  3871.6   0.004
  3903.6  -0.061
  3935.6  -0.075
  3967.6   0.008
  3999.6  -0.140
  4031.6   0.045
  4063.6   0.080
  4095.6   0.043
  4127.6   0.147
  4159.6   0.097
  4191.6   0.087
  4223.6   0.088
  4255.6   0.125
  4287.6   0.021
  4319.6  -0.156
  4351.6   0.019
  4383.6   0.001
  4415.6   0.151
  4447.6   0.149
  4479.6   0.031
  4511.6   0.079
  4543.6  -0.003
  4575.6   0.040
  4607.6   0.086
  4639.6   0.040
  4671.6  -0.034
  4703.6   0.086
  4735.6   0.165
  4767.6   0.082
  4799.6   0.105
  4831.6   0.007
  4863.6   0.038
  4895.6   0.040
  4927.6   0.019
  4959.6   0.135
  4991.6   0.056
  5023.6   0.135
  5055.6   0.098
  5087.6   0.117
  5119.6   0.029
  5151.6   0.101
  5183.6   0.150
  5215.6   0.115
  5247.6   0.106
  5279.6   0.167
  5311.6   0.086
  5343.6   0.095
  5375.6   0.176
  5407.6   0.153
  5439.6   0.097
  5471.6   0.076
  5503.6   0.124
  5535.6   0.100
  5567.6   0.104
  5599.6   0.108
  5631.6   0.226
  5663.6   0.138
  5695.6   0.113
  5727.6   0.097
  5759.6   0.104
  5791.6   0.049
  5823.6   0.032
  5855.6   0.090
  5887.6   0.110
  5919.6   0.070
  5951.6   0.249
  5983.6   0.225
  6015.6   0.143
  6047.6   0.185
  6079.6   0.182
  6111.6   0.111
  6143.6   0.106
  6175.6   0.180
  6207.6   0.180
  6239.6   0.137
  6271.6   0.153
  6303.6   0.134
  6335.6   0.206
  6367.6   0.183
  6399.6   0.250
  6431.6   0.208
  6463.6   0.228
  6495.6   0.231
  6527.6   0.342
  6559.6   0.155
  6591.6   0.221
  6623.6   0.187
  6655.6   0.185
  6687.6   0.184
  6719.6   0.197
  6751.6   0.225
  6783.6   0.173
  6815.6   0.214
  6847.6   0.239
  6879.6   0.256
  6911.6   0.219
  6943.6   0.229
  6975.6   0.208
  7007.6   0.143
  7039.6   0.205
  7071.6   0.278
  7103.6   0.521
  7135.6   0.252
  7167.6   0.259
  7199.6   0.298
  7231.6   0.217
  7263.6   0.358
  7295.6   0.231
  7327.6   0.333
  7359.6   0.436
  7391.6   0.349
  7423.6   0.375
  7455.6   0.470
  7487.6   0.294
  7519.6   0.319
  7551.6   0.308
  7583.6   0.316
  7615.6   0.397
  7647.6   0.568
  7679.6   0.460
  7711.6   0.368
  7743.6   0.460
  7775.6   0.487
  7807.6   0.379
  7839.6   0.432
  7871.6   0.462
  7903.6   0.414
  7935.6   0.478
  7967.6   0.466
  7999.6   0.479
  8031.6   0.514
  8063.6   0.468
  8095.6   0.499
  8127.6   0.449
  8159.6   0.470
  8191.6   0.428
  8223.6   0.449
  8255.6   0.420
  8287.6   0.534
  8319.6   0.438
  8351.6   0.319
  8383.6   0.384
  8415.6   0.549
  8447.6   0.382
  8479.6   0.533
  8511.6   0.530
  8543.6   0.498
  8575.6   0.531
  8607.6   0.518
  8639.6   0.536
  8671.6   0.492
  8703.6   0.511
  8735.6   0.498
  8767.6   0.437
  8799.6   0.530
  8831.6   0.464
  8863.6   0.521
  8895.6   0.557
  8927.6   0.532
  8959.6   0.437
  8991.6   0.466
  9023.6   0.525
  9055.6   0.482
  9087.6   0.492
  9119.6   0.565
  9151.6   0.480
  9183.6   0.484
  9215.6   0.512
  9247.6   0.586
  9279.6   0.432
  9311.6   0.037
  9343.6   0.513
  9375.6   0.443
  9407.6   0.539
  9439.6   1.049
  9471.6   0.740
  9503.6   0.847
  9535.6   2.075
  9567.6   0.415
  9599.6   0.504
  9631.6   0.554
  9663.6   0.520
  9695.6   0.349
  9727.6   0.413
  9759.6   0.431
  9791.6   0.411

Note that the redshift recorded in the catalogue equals 0.90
